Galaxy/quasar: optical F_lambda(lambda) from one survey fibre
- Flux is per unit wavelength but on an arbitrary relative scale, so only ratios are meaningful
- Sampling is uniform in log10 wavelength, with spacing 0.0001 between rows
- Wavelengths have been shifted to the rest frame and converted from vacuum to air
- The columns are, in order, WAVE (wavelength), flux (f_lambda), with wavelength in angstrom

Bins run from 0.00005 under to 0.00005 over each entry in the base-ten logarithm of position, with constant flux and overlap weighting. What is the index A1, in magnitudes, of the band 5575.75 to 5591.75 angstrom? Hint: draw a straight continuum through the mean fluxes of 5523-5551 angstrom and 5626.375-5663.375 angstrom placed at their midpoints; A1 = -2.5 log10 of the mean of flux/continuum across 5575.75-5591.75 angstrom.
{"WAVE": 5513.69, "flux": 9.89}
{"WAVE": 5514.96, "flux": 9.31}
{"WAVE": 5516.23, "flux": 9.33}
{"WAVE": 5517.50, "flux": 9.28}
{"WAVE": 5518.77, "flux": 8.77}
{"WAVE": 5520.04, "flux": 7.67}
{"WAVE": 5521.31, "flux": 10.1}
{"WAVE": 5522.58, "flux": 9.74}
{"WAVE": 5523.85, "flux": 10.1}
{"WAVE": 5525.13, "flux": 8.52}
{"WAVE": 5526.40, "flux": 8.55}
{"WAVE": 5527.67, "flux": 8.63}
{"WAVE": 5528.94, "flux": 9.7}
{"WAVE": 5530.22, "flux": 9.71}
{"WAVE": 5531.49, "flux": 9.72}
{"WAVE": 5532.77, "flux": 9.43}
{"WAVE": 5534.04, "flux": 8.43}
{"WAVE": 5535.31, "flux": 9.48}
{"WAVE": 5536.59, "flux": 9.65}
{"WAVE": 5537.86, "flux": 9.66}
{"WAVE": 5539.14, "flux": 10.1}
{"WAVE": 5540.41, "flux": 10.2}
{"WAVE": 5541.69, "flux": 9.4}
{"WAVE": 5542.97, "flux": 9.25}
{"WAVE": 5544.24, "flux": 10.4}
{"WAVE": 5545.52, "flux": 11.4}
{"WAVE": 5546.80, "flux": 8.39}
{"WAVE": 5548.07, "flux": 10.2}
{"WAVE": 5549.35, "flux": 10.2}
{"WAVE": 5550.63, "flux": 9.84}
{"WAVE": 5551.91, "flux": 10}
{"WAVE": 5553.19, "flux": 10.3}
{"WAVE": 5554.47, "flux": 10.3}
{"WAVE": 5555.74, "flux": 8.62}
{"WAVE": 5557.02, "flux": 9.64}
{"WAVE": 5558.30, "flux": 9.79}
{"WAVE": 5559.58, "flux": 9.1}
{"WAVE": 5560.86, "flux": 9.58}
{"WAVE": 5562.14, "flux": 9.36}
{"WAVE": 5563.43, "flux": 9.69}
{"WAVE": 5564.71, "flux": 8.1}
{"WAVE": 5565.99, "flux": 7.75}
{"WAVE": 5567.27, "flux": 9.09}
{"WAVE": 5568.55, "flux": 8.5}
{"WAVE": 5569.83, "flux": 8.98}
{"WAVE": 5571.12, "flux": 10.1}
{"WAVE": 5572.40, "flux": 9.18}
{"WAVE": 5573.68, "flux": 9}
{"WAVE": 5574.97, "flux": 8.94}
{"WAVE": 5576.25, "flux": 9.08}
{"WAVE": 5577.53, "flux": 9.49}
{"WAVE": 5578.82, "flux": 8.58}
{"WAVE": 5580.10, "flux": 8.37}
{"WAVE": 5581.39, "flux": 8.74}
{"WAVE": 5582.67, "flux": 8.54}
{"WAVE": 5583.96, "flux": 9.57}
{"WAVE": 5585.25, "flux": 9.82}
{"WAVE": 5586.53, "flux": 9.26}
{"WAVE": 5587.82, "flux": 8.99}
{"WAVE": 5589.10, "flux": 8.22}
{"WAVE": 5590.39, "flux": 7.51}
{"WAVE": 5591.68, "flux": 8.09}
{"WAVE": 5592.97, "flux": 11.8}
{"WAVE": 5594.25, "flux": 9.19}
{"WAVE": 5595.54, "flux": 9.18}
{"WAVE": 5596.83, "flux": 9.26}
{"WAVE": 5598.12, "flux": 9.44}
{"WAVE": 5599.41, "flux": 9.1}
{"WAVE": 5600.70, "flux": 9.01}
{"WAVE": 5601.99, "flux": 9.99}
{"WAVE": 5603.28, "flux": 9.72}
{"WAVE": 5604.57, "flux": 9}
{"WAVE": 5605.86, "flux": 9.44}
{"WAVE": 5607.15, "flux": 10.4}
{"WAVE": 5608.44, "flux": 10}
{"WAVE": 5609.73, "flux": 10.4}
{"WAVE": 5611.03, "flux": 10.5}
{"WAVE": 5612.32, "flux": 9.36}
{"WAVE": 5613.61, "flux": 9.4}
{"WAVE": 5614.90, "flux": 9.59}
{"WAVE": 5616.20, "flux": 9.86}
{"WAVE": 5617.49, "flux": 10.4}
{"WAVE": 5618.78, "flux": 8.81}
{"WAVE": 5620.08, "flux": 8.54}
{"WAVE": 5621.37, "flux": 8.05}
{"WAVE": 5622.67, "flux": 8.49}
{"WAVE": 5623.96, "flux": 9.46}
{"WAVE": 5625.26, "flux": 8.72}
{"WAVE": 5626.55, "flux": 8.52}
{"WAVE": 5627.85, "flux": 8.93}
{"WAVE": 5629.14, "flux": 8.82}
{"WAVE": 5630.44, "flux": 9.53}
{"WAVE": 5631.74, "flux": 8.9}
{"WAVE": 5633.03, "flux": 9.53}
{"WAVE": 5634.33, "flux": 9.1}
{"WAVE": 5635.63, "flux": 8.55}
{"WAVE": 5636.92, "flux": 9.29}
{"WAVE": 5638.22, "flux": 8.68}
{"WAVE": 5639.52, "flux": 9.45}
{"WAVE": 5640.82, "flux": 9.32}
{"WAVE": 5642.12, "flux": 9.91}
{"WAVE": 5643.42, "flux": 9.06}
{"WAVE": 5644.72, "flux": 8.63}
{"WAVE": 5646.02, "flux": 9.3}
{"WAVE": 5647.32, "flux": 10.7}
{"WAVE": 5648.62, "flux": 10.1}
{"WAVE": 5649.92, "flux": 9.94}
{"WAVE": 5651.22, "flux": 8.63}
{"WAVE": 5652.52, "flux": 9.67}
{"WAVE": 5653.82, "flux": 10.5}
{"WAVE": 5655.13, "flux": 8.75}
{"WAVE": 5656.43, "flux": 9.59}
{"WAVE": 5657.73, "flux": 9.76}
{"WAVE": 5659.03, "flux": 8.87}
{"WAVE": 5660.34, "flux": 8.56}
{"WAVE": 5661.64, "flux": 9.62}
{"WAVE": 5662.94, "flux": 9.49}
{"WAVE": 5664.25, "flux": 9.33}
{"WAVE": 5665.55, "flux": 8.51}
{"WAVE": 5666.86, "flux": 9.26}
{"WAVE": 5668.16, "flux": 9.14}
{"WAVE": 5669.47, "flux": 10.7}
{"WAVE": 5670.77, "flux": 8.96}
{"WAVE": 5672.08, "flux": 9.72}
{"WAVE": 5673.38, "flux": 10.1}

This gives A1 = 0.08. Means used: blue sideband 9.59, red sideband 9.31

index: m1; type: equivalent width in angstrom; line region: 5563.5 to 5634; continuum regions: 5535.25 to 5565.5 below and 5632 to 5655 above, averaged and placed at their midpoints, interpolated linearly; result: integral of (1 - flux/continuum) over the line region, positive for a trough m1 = 2.7 angstrom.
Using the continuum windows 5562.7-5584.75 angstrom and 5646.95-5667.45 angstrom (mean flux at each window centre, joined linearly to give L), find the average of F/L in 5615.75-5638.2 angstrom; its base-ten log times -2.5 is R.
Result 0.028 mag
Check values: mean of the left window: 8.93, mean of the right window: 9.44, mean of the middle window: 9.02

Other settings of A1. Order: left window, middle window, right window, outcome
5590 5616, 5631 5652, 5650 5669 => 0.01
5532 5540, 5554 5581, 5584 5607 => 0.03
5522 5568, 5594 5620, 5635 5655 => -0.01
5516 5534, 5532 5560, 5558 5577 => -0.07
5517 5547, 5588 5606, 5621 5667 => 0.01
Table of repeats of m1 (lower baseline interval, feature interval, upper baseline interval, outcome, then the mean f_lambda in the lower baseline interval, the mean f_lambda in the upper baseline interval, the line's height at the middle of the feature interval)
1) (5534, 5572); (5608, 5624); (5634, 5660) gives 0.0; 9.53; 9.38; 9.43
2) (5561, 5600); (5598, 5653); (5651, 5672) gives -0.8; 9.04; 9.36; 9.22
